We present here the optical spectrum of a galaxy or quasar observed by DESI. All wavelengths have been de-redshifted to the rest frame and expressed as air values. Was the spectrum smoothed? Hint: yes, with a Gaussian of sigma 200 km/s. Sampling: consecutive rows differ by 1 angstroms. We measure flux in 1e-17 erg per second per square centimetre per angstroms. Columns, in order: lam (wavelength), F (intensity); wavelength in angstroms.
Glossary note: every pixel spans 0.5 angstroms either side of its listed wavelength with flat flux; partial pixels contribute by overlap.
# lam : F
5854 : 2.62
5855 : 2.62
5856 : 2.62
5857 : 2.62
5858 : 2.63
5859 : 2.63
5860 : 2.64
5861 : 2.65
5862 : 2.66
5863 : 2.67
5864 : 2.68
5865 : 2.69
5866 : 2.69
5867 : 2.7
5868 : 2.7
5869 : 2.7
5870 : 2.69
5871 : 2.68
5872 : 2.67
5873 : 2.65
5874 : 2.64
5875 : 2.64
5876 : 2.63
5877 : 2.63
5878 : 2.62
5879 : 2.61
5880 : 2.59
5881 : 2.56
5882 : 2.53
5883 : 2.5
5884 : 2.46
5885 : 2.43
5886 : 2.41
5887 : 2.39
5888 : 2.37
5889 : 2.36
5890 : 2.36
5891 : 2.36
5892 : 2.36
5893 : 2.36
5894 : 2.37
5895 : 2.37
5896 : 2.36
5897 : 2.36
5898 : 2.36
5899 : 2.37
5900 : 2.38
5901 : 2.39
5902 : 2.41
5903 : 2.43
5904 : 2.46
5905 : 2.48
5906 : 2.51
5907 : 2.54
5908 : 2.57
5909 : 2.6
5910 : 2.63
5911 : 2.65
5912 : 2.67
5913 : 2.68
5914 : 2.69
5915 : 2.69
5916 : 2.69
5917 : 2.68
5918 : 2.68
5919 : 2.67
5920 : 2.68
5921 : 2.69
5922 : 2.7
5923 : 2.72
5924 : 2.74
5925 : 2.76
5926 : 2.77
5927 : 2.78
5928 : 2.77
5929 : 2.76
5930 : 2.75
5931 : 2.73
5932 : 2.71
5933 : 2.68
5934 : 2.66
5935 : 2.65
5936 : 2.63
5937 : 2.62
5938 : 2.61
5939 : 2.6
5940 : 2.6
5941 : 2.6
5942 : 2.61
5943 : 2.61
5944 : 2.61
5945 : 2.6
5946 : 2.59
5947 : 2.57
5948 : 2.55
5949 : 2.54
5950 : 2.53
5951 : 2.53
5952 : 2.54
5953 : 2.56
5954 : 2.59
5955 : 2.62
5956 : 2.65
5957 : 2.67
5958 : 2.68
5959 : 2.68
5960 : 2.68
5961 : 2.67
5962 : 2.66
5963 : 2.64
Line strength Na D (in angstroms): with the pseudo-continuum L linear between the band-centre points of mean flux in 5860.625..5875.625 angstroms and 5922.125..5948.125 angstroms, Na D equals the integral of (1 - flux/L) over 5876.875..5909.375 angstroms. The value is 2.72 angstroms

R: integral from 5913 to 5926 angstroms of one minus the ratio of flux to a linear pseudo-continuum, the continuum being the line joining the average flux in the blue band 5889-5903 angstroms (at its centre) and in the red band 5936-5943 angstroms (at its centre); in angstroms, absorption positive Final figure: -1.0 angstroms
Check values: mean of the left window 2.37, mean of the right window 2.61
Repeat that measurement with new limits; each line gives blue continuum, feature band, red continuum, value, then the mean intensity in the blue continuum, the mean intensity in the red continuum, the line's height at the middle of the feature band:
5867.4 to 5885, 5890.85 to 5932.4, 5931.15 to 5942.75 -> 0.7 angstroms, 2.61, 2.64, 2.63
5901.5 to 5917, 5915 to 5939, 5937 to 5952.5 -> -1.1 angstroms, 2.58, 2.58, 2.58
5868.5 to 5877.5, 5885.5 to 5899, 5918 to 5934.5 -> 1.6 angstroms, 2.66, 2.72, 2.68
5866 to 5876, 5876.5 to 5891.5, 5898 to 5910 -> 0.7 angstroms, 2.67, 2.47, 2.59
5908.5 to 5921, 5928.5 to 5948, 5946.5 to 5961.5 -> -0.1 angstroms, 2.67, 2.6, 2.63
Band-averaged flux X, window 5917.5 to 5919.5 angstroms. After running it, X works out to 2.67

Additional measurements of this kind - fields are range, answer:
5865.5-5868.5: 2.7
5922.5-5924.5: 2.73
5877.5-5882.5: 2.58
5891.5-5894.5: 2.36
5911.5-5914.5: 2.68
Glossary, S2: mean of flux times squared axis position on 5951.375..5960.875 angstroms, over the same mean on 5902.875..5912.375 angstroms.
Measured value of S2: 1.05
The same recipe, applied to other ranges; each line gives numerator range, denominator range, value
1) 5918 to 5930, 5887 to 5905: 1.16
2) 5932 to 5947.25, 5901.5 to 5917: 1.02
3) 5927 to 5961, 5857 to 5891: 1.04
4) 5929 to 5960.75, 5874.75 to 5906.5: 1.09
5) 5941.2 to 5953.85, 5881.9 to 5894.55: 1.09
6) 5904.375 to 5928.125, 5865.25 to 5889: 1.05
